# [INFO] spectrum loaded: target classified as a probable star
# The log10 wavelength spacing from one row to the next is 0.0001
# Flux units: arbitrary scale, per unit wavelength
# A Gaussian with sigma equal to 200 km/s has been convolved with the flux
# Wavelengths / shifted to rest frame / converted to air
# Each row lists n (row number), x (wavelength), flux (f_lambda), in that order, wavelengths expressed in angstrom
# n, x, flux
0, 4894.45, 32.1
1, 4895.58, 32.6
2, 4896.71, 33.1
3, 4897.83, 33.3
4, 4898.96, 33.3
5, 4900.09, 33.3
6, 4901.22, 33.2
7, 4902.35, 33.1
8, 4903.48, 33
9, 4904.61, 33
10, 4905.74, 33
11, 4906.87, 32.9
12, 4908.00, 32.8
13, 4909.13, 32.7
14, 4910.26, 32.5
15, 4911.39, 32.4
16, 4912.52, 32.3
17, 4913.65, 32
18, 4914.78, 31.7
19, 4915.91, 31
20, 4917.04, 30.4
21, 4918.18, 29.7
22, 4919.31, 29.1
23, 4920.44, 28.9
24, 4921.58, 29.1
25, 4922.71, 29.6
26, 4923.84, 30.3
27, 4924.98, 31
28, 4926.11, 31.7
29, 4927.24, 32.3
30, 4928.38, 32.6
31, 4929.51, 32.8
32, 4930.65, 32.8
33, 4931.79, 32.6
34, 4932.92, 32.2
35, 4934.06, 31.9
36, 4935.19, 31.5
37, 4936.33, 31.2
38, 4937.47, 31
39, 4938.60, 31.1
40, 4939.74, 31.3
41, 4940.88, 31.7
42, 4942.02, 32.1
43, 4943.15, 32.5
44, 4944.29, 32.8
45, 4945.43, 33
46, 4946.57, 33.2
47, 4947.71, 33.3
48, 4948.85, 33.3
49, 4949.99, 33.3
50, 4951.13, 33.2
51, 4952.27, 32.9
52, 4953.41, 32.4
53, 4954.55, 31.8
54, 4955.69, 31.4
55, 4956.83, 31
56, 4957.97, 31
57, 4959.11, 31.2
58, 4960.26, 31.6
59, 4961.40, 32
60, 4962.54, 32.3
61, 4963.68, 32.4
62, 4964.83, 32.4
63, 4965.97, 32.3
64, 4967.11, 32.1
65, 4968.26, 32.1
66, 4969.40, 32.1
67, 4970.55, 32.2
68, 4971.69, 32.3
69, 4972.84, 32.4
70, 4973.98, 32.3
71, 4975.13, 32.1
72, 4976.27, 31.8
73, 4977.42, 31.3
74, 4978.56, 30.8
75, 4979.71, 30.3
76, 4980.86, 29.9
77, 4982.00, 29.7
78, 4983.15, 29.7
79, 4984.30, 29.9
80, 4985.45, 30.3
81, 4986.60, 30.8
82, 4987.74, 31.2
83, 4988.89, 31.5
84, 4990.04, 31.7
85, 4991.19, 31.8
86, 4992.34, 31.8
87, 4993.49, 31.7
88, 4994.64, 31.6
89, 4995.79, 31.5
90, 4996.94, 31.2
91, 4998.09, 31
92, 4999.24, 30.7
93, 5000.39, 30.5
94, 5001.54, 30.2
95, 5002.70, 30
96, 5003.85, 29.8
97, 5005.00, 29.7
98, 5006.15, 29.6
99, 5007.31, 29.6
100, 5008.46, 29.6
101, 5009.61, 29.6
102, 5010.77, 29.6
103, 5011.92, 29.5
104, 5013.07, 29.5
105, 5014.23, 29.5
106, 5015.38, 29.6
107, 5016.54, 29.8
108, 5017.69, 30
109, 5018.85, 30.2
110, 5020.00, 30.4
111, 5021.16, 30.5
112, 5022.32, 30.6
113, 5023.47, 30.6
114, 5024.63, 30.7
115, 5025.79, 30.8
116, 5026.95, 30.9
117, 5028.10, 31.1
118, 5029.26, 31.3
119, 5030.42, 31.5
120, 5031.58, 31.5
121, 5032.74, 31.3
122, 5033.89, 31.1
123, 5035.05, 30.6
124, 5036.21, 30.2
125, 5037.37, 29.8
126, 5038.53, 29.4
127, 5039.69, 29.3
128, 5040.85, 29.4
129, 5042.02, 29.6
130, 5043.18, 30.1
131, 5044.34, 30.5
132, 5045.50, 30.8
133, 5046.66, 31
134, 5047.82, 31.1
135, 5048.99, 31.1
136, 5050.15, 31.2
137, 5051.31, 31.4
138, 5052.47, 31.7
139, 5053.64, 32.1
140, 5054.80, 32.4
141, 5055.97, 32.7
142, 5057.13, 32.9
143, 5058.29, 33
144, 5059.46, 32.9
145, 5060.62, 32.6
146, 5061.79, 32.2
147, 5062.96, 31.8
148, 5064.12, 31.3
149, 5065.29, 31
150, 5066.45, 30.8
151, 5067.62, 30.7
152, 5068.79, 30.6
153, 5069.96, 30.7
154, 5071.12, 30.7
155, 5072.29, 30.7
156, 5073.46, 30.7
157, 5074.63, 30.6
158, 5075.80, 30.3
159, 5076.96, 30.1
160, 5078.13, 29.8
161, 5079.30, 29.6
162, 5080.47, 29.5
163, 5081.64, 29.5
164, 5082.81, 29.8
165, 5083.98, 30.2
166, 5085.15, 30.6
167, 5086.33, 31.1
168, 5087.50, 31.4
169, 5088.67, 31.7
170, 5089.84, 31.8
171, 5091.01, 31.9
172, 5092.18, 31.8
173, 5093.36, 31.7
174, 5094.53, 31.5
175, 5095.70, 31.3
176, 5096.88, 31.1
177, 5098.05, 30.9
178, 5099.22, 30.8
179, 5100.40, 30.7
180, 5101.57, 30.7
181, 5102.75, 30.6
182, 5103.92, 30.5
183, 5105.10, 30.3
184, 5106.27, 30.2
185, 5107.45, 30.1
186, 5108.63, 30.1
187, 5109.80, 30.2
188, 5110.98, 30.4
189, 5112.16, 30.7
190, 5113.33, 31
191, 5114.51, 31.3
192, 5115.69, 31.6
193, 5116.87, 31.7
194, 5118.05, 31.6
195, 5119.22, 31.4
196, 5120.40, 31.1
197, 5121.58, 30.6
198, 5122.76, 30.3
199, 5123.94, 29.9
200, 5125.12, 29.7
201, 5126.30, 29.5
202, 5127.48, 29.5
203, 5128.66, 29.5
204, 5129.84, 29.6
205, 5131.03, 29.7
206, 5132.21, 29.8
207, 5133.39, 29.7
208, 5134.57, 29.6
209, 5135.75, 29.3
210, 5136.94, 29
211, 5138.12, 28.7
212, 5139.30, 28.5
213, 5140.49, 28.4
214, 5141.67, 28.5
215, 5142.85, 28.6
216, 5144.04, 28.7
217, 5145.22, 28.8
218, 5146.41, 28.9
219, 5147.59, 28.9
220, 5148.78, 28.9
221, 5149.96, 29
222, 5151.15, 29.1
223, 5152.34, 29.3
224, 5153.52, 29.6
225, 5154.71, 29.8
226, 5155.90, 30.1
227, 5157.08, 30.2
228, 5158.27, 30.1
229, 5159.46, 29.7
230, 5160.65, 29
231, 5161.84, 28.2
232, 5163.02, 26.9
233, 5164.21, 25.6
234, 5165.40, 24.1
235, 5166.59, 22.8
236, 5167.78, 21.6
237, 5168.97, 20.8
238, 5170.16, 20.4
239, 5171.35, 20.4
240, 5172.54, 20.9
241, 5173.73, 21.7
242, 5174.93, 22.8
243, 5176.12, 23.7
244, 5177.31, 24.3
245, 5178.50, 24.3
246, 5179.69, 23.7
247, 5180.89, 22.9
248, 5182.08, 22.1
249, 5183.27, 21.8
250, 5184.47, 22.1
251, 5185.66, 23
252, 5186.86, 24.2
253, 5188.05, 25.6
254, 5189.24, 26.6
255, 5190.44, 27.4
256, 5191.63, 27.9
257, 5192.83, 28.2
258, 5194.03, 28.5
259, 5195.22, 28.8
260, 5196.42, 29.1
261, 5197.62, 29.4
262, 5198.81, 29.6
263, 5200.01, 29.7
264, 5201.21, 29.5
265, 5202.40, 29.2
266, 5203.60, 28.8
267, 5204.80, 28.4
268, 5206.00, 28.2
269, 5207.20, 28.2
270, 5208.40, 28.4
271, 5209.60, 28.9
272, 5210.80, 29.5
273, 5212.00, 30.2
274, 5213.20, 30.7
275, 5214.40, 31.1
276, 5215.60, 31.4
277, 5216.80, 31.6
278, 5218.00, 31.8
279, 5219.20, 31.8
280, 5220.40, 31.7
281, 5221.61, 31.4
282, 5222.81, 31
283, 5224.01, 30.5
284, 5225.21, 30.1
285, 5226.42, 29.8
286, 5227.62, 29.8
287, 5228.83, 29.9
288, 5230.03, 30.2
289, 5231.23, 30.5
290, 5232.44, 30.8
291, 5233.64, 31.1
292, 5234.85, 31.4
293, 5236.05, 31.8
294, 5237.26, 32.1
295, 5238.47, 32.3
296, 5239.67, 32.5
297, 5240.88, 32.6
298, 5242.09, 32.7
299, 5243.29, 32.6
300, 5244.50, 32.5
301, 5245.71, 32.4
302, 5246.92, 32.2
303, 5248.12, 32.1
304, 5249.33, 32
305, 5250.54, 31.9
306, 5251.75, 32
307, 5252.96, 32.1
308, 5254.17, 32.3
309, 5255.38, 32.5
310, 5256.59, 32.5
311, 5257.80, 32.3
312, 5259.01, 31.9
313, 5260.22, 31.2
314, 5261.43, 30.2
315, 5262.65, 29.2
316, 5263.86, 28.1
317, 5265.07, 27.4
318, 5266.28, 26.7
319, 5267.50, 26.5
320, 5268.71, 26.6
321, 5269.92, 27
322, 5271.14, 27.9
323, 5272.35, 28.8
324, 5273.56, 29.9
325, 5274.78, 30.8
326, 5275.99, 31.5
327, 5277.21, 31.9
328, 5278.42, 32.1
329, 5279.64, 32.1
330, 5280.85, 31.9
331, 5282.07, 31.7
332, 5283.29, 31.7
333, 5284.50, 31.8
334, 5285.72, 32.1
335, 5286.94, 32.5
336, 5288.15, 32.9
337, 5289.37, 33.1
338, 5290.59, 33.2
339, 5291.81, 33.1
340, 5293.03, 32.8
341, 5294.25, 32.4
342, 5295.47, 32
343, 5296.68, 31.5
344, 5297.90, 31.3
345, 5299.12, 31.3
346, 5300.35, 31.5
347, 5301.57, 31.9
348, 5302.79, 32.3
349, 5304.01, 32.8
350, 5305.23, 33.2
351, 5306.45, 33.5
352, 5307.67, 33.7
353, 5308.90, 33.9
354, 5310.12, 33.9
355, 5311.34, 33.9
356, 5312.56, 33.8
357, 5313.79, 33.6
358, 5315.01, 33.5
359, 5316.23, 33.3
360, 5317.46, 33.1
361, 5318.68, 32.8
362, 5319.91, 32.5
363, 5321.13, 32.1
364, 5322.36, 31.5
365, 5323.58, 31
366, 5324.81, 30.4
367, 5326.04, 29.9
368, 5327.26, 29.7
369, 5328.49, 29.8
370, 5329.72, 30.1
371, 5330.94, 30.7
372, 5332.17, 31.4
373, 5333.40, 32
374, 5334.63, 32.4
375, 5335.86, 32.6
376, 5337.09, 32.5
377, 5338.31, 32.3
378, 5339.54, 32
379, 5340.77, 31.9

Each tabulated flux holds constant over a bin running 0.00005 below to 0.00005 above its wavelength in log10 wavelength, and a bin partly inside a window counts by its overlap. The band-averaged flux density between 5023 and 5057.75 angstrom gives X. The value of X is 30.9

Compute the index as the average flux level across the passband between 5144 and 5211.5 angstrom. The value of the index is 26.6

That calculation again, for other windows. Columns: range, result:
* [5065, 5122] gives 30.8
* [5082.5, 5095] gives 31.2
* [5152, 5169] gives 27.4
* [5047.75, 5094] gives 31.2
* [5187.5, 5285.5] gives 30.3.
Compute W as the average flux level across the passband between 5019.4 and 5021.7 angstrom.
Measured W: 30.5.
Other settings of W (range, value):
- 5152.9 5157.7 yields 30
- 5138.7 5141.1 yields 28.5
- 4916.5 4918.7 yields 29.9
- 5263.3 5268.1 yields 27.2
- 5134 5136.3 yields 29.5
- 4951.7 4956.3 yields 32.1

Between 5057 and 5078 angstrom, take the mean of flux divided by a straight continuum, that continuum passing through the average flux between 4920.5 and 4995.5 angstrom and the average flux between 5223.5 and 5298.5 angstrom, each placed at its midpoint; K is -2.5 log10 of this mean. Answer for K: 0.01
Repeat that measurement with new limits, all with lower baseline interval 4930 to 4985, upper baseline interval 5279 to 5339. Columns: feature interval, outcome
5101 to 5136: 0.058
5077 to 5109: 0.045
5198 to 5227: 0.072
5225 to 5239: 0.046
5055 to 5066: -0.010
